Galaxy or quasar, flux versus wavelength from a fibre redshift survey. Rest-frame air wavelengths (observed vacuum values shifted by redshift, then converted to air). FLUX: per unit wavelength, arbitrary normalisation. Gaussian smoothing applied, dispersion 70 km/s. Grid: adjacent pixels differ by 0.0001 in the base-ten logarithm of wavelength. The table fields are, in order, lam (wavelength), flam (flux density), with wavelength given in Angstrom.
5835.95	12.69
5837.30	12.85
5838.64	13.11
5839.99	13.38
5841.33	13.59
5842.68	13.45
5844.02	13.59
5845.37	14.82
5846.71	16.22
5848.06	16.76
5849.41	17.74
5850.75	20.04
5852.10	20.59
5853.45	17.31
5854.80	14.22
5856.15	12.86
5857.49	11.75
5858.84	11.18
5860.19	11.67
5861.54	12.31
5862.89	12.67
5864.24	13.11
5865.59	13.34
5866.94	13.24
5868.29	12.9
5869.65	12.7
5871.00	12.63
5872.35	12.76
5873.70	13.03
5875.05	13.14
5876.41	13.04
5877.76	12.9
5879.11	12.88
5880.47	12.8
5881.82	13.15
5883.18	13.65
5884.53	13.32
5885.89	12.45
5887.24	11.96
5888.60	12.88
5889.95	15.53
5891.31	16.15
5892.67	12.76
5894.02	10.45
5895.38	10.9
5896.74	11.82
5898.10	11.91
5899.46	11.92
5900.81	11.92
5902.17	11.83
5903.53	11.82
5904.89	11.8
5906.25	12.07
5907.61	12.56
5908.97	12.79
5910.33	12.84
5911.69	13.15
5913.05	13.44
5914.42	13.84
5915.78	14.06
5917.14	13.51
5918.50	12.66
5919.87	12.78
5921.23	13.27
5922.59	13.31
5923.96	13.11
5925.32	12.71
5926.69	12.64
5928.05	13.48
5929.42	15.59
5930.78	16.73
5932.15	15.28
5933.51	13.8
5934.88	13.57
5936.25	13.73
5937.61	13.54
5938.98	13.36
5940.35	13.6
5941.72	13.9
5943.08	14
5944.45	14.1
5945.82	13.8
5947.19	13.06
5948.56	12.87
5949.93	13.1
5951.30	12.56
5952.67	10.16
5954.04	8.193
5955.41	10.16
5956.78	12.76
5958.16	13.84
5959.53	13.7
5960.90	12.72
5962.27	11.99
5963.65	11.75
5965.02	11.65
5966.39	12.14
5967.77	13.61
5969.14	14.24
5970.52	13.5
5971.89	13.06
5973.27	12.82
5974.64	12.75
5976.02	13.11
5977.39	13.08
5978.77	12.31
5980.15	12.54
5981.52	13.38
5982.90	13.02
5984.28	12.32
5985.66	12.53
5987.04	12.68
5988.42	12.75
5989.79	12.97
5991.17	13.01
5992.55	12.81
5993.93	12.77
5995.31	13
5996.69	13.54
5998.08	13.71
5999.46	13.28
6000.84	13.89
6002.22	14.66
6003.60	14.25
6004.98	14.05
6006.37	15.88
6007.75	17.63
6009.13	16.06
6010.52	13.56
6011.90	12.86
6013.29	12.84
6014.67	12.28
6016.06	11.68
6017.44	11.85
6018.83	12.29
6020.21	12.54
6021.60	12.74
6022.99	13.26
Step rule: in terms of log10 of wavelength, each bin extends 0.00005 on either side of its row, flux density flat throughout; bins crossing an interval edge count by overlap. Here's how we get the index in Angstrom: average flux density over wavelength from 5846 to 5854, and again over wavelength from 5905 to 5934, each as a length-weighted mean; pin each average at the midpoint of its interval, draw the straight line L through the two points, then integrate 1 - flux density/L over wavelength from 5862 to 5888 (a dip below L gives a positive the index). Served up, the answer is 5.5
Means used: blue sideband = 18.1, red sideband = 13.5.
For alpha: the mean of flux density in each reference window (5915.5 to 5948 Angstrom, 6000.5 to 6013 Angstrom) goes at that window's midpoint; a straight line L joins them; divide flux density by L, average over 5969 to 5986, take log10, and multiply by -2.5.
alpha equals 0.11 mag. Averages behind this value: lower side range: 13.7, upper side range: 14.7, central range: 12.9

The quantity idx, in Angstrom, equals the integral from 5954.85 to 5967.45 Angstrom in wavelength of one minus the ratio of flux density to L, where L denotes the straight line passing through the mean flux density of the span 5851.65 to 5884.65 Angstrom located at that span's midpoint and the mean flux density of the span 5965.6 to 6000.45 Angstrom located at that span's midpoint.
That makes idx 0.7 Angstrom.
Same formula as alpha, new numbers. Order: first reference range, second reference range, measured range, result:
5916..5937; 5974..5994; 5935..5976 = 0.04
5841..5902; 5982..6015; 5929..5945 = -0.05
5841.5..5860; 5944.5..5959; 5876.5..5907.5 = 0.12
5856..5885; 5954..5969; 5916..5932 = -0.10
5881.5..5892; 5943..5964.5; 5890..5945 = -0.01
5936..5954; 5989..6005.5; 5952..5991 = 0.06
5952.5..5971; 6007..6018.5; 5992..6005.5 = -0.03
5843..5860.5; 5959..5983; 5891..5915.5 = 0.15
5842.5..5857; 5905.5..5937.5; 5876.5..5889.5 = 0.16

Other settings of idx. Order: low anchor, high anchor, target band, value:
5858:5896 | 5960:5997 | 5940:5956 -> 0.5 Angstrom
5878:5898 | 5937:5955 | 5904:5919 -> -0.2 Angstrom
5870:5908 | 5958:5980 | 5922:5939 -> -1.6 Angstrom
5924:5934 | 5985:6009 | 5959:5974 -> 1.3 Angstrom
